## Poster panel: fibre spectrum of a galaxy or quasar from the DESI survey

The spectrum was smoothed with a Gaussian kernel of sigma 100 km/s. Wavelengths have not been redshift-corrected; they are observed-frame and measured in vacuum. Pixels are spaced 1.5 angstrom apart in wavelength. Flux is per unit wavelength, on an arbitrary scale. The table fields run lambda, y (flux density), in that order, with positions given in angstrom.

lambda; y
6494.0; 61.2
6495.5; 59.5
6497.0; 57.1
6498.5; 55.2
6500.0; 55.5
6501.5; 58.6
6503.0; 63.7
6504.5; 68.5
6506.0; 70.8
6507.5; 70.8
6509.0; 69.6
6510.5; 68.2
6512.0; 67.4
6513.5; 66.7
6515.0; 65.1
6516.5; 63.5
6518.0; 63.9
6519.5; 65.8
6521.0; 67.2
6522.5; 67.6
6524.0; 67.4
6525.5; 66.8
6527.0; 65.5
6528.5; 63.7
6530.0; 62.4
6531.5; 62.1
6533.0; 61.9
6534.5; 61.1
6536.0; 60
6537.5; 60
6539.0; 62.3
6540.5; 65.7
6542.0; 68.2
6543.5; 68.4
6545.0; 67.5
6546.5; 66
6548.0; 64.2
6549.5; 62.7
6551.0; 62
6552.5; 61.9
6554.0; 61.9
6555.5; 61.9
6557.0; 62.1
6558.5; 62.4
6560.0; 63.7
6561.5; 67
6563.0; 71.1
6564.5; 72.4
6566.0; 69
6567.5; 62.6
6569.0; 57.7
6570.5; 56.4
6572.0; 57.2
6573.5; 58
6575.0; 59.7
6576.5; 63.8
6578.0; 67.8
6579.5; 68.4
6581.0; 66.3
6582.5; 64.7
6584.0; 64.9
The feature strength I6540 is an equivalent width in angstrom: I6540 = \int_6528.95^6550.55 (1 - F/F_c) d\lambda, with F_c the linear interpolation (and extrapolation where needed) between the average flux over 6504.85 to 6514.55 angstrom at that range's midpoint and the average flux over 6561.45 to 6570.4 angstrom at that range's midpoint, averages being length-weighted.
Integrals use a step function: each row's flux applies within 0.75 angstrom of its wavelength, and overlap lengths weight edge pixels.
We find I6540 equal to 1.1 angstrom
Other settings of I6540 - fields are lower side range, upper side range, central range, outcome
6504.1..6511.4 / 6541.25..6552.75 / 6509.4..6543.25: 1.4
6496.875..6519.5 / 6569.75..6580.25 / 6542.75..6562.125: -0.4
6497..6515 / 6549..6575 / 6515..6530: -0.3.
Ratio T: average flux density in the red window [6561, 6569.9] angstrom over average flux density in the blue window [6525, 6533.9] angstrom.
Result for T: 1.04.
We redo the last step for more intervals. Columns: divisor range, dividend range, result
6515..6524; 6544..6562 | 0.97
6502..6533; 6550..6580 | 0.96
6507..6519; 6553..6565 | 0.97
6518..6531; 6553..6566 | 1.00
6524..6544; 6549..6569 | 1.01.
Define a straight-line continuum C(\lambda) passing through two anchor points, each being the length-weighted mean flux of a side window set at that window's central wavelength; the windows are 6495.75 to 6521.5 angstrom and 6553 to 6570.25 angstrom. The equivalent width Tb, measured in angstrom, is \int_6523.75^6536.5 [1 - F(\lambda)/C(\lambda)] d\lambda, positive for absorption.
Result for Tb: 0.2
